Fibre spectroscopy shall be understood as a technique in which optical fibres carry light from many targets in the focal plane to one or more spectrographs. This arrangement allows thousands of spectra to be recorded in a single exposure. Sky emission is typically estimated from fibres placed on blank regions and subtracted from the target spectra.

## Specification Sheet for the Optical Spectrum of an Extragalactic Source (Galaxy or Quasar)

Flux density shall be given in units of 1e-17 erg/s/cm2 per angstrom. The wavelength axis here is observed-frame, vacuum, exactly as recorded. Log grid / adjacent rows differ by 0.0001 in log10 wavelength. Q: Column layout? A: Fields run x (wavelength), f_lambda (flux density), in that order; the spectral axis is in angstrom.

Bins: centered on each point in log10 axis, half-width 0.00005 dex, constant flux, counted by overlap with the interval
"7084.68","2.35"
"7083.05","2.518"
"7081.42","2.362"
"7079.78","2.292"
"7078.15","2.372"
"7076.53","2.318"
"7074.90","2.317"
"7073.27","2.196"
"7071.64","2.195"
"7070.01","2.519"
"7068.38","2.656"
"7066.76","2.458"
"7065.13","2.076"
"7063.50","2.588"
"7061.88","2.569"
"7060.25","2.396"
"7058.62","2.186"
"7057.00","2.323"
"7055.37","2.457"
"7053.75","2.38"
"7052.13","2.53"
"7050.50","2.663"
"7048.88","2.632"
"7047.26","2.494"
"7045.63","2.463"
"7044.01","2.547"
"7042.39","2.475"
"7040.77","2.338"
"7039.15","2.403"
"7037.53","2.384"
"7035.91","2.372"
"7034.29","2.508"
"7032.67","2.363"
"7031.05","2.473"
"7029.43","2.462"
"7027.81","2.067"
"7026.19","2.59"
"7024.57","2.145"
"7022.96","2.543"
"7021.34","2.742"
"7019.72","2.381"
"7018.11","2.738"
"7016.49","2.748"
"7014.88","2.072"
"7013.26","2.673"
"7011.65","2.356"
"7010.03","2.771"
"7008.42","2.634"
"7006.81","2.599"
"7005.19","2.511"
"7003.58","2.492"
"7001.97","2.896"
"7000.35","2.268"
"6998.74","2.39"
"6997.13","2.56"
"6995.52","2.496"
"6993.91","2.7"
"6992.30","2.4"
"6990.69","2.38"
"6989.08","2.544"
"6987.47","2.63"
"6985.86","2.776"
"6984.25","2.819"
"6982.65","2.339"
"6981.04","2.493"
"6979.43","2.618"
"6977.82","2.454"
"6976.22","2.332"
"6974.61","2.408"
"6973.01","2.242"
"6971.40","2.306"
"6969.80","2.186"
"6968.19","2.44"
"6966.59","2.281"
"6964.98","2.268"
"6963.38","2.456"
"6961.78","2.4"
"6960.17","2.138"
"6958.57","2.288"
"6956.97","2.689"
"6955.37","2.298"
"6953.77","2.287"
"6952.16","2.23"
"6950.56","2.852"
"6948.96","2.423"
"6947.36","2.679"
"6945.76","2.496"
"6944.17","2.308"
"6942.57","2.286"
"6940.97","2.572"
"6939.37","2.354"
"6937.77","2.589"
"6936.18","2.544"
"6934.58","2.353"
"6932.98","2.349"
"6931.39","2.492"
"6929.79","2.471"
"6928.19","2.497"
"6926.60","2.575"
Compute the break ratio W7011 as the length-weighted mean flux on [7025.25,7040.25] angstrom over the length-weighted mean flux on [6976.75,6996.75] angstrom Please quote 0.94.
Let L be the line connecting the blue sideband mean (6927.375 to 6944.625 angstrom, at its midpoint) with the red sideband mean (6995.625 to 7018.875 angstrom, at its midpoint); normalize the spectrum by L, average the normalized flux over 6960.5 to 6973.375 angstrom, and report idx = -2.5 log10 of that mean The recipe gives 0.08 mag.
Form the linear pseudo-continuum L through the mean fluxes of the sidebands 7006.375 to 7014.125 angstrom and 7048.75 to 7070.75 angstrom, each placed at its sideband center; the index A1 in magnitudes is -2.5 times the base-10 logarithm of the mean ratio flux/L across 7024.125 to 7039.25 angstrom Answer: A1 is 0.07 mag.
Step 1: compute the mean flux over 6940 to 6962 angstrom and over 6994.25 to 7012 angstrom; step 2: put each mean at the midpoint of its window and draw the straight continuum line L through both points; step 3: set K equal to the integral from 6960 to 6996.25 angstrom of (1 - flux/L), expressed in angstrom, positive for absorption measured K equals 0.7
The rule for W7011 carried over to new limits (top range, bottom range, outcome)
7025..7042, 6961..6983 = 1.01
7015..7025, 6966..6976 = 1.10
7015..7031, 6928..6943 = 1.01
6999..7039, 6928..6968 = 1.03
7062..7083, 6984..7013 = 0.93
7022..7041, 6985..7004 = 0.94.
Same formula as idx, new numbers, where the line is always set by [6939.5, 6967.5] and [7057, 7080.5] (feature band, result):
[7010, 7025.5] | -0.05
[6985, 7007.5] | -0.07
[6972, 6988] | -0.05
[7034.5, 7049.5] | -0.04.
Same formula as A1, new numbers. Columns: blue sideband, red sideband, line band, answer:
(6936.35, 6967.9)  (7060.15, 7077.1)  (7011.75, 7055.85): -0.031 mag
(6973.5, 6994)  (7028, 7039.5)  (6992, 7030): -0.024 mag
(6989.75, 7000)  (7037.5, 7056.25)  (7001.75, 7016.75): -0.033 mag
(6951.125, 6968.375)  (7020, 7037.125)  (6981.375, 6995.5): -0.083 mag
